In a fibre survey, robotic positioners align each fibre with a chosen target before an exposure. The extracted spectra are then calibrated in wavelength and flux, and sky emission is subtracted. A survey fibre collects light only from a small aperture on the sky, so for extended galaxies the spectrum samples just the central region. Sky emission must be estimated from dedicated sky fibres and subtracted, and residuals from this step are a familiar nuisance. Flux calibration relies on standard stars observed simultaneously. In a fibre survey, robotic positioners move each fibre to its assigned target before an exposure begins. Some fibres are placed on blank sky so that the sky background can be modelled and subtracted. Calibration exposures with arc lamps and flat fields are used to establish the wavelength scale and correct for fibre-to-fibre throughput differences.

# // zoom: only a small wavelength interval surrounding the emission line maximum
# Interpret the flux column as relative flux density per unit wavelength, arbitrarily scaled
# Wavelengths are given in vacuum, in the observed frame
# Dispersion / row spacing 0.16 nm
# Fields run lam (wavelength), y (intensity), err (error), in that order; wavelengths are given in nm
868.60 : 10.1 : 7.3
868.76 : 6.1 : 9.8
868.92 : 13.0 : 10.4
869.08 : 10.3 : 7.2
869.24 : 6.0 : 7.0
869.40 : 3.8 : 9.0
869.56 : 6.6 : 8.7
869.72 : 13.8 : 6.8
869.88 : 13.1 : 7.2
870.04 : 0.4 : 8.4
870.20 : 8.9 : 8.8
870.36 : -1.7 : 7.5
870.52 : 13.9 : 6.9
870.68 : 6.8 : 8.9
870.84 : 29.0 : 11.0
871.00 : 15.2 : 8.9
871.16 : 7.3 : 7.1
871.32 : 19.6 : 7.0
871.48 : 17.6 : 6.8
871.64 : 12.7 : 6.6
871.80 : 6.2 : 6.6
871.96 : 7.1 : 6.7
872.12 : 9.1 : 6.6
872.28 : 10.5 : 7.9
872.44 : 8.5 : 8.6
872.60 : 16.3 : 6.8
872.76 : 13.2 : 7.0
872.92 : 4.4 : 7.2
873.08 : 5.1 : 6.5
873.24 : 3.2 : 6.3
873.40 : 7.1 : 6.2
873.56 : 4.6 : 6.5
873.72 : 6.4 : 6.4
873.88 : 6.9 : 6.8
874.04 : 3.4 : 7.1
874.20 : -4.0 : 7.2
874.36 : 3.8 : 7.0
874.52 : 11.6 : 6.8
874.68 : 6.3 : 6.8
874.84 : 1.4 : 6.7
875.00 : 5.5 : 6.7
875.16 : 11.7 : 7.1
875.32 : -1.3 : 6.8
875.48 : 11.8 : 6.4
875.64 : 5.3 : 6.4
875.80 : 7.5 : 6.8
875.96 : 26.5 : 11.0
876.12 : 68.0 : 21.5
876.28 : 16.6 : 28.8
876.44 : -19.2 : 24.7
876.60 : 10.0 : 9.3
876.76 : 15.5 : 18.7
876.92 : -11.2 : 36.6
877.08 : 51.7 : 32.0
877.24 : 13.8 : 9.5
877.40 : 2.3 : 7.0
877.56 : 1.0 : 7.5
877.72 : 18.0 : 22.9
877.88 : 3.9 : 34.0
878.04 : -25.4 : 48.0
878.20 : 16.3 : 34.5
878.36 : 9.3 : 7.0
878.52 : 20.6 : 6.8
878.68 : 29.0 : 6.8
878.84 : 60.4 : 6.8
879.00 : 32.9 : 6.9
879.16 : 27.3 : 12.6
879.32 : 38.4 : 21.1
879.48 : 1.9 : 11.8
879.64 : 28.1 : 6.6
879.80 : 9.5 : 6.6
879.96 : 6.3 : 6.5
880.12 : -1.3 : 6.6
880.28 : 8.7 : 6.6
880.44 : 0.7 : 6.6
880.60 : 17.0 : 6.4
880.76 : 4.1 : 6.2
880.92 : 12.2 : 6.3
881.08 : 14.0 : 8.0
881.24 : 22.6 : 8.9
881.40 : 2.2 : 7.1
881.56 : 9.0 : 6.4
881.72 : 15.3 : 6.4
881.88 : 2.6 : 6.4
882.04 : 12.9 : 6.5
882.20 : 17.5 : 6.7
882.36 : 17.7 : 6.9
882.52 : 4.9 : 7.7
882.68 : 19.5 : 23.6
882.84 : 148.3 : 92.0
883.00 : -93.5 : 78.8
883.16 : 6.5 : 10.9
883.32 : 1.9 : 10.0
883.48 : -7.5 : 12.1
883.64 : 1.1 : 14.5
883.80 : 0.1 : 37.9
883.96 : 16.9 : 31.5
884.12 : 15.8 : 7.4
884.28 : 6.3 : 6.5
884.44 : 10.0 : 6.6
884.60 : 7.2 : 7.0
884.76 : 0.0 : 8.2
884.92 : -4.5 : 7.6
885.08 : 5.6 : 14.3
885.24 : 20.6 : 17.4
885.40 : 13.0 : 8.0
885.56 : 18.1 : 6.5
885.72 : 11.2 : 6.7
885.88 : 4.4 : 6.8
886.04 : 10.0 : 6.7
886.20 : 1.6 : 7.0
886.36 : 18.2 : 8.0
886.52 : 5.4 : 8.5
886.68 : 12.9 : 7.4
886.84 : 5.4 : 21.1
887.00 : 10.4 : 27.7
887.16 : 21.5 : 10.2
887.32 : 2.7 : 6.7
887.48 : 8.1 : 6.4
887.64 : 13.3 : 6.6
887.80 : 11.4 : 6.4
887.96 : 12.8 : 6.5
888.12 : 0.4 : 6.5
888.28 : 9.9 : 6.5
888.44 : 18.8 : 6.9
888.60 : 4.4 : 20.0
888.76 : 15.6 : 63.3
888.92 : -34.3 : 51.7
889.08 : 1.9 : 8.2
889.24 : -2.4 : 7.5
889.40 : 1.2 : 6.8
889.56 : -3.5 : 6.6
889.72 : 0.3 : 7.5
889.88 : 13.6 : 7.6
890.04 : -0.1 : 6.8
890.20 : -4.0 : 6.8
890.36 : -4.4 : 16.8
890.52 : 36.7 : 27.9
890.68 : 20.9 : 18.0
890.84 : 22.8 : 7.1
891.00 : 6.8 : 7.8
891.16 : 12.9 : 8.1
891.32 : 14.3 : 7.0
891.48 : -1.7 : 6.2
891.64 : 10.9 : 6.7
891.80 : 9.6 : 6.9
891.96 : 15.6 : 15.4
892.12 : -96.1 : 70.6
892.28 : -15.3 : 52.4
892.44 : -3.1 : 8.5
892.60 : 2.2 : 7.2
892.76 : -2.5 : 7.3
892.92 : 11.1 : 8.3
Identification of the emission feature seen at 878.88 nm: H-beta 4861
